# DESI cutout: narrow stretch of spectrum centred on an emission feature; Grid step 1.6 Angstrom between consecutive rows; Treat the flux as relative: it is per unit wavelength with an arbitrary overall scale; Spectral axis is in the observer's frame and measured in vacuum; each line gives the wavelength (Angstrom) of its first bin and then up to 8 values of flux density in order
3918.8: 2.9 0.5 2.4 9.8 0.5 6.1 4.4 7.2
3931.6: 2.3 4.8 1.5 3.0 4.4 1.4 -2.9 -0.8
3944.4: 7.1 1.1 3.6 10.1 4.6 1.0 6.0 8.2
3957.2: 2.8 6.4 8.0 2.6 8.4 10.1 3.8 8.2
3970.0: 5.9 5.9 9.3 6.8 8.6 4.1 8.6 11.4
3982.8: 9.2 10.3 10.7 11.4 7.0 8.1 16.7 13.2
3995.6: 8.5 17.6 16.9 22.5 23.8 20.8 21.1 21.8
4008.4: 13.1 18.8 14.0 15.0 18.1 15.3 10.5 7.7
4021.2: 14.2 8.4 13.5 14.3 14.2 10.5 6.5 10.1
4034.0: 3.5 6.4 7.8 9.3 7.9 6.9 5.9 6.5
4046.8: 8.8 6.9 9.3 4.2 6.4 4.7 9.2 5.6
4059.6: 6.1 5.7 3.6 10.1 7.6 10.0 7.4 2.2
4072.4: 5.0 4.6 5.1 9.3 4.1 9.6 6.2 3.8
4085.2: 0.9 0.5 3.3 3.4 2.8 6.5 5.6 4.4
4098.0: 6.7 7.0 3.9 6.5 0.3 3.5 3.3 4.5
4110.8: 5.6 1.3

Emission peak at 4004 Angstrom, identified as C IV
